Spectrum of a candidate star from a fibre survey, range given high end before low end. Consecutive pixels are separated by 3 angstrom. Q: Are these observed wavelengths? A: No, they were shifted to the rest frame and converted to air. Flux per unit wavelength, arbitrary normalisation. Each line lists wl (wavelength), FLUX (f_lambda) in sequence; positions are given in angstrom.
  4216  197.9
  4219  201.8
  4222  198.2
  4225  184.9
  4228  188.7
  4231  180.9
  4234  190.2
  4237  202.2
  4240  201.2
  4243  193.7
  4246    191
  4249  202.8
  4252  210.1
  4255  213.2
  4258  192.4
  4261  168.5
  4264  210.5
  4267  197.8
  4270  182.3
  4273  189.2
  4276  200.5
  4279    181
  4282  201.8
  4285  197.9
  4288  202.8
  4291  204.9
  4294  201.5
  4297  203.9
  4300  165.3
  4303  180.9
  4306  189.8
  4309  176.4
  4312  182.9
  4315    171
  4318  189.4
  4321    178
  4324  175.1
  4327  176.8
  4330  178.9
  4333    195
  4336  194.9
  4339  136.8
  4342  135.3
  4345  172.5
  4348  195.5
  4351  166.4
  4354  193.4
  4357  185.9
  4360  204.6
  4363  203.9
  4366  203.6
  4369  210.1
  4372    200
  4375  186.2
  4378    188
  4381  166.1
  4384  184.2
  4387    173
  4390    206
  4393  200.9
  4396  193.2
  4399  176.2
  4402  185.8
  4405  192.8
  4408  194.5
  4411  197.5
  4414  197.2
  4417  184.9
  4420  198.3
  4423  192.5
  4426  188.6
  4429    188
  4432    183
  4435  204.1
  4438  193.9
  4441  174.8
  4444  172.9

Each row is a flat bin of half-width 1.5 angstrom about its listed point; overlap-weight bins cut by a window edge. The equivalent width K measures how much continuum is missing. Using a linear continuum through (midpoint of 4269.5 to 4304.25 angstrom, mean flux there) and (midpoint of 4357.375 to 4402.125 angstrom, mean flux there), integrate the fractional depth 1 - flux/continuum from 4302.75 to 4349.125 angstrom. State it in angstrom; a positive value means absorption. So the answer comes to 3.9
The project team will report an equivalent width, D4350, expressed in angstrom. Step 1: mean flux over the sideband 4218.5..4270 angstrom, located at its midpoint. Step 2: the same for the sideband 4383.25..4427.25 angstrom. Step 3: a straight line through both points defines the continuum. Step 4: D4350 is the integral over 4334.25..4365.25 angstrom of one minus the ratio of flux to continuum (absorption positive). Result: 2.1 angstrom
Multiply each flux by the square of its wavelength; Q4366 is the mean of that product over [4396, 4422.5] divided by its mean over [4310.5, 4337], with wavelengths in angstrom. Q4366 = 1.1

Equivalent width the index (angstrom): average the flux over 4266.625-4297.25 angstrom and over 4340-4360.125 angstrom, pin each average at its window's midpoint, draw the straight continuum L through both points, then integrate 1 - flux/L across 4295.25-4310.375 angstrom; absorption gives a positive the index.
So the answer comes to 0.5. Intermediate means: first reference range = 196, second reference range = 176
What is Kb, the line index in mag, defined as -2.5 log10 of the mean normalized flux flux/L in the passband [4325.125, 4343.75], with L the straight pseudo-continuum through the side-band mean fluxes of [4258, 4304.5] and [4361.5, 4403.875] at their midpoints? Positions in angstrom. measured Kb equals 0.13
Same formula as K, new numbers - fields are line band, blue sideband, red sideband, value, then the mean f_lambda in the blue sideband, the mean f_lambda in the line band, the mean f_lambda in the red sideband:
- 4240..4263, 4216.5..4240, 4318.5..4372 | -0.6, 193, 197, 183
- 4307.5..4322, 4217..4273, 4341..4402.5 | 0.9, 195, 180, 188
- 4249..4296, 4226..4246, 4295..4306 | -2.2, 192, 197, 185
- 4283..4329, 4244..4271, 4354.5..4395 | 2.1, 197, 187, 193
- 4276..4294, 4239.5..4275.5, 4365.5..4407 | -0.3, 196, 198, 190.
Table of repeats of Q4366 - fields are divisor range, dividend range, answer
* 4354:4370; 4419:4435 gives 0.98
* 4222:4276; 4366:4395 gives 1.05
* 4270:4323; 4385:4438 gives 1.07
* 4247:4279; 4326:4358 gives 0.93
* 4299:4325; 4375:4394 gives 1.07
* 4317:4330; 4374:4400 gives 1.07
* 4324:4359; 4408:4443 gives 1.13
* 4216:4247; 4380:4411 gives 1.05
